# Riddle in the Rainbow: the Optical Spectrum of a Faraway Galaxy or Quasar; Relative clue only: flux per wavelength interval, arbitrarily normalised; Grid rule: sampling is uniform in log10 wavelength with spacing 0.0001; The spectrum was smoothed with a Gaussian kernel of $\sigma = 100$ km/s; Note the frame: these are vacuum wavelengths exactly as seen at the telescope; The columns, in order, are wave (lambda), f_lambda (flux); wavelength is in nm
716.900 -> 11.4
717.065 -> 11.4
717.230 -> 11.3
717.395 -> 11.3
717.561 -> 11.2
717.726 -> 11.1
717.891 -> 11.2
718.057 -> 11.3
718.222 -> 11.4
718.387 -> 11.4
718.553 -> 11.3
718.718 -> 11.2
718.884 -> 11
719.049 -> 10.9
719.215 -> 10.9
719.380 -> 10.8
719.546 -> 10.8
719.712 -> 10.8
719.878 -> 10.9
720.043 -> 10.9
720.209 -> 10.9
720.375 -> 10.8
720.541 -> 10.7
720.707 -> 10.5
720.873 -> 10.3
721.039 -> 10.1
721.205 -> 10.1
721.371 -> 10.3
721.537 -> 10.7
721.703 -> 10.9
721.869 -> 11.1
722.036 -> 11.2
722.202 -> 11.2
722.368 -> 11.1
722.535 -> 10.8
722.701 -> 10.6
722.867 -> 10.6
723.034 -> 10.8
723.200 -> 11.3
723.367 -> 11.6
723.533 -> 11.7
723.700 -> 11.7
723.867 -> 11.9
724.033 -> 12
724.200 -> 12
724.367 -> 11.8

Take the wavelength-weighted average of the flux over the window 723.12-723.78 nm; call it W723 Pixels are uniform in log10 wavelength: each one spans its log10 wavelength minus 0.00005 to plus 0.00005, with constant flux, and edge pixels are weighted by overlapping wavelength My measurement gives 11.6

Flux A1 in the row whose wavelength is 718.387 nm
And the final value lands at 11.4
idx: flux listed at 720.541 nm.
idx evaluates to 10.7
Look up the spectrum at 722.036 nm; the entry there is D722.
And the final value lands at 11.2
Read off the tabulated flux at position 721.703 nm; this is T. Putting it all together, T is 10.9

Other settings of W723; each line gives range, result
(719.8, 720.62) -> 10.8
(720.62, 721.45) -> 10.3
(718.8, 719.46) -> 10.9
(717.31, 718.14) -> 11.2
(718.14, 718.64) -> 11.4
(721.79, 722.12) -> 11.1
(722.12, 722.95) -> 10.9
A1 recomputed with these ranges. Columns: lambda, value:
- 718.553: 11.3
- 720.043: 10.9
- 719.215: 10.9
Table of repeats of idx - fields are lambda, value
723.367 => 11.6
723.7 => 11.7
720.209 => 10.9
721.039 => 10.1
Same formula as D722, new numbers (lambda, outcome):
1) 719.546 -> 10.8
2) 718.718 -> 11.2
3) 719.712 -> 10.8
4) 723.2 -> 11.3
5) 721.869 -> 11.1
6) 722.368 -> 11.1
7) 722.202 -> 11.2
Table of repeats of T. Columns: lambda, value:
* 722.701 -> 10.6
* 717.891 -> 11.2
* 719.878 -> 10.9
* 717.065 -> 11.4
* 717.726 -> 11.1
